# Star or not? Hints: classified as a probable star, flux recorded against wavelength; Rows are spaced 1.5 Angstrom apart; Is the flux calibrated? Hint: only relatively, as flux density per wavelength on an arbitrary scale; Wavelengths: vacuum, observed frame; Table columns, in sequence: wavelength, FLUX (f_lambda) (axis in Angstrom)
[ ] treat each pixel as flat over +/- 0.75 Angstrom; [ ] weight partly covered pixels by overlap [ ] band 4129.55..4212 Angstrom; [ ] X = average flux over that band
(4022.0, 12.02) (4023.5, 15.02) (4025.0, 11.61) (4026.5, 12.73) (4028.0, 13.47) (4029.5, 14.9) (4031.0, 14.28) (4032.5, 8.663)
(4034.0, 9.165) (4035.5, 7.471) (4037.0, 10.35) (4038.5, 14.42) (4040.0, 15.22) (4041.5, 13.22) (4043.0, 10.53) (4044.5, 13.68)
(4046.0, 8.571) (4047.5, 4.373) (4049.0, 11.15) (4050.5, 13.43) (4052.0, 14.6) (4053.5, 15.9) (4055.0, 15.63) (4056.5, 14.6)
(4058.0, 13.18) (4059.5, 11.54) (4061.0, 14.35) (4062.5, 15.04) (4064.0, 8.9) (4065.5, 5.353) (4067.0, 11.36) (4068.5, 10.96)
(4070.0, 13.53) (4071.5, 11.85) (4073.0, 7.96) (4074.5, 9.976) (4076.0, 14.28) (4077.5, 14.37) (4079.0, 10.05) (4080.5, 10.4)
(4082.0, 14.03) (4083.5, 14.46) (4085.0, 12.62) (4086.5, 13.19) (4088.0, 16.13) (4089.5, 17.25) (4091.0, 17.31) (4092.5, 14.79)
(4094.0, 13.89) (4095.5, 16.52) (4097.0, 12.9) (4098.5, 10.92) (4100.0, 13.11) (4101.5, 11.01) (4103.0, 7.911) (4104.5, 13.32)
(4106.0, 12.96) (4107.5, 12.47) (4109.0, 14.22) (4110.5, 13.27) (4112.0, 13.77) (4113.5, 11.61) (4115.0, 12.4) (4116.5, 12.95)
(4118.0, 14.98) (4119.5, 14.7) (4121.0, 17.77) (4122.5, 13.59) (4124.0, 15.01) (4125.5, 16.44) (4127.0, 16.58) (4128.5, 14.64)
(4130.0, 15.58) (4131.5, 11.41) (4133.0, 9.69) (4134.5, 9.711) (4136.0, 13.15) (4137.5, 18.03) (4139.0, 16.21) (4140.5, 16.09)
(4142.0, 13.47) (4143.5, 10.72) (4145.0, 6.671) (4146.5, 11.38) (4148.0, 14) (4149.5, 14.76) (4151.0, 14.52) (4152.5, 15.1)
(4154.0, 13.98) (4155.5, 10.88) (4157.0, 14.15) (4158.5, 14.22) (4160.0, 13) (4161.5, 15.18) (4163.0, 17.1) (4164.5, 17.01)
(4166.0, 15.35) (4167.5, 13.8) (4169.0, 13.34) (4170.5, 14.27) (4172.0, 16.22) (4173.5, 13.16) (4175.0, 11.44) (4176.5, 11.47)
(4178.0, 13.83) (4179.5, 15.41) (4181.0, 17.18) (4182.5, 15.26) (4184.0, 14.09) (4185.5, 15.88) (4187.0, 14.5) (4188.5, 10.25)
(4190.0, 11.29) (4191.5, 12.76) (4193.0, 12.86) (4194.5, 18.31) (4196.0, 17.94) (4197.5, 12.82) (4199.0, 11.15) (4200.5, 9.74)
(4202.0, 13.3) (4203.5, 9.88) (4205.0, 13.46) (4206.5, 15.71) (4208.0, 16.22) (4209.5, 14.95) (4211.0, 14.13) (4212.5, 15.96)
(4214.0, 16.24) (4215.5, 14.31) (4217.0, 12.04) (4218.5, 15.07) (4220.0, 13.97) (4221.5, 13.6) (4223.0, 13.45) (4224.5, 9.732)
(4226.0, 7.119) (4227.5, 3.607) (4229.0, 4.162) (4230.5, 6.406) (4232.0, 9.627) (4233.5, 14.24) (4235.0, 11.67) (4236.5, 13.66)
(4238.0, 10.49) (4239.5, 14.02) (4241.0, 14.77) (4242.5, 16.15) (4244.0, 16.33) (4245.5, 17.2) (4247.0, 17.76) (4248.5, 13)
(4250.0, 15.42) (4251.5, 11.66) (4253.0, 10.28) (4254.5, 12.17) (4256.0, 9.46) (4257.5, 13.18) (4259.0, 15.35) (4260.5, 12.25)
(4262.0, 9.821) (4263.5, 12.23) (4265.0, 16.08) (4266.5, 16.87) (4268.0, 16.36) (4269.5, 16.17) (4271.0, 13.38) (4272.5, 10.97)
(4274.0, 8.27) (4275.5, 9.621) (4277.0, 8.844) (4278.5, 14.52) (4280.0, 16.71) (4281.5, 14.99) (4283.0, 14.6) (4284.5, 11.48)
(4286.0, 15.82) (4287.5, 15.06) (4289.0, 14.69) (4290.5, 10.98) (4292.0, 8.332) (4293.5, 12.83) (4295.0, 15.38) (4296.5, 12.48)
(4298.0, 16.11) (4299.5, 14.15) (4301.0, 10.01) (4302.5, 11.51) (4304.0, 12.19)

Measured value 13.7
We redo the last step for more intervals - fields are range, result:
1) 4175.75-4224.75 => 13.9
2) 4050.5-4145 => 13.2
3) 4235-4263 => 13.4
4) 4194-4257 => 12.9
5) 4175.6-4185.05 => 14.5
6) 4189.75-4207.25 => 13.3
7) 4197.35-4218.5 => 13.6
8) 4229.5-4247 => 13.2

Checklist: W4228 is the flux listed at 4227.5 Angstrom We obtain 3.607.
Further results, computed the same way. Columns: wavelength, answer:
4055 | 15.63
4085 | 12.62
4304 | 12.19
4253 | 10.28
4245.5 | 17.2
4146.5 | 11.38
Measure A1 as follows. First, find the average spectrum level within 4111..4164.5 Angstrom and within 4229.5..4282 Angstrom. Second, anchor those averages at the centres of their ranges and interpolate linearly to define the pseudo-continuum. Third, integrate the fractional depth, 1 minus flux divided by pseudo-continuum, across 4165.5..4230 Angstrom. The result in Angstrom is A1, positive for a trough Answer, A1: 1.3 Angstrom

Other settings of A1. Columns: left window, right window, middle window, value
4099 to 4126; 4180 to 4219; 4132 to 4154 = 0.79 Angstrom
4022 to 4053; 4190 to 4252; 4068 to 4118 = -3.00 Angstrom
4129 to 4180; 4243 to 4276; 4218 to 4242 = 4.43 Angstrom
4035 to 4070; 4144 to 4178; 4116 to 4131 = -2.43 Angstrom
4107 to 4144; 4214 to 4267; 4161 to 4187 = -2.60 Angstrom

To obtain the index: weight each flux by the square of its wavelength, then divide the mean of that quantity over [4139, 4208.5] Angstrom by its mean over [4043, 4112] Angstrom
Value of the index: 1.1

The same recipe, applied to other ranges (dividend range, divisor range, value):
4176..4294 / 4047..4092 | 1.12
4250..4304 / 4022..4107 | 1.15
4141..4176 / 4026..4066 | 1.19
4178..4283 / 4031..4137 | 1.11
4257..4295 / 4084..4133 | 1.03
